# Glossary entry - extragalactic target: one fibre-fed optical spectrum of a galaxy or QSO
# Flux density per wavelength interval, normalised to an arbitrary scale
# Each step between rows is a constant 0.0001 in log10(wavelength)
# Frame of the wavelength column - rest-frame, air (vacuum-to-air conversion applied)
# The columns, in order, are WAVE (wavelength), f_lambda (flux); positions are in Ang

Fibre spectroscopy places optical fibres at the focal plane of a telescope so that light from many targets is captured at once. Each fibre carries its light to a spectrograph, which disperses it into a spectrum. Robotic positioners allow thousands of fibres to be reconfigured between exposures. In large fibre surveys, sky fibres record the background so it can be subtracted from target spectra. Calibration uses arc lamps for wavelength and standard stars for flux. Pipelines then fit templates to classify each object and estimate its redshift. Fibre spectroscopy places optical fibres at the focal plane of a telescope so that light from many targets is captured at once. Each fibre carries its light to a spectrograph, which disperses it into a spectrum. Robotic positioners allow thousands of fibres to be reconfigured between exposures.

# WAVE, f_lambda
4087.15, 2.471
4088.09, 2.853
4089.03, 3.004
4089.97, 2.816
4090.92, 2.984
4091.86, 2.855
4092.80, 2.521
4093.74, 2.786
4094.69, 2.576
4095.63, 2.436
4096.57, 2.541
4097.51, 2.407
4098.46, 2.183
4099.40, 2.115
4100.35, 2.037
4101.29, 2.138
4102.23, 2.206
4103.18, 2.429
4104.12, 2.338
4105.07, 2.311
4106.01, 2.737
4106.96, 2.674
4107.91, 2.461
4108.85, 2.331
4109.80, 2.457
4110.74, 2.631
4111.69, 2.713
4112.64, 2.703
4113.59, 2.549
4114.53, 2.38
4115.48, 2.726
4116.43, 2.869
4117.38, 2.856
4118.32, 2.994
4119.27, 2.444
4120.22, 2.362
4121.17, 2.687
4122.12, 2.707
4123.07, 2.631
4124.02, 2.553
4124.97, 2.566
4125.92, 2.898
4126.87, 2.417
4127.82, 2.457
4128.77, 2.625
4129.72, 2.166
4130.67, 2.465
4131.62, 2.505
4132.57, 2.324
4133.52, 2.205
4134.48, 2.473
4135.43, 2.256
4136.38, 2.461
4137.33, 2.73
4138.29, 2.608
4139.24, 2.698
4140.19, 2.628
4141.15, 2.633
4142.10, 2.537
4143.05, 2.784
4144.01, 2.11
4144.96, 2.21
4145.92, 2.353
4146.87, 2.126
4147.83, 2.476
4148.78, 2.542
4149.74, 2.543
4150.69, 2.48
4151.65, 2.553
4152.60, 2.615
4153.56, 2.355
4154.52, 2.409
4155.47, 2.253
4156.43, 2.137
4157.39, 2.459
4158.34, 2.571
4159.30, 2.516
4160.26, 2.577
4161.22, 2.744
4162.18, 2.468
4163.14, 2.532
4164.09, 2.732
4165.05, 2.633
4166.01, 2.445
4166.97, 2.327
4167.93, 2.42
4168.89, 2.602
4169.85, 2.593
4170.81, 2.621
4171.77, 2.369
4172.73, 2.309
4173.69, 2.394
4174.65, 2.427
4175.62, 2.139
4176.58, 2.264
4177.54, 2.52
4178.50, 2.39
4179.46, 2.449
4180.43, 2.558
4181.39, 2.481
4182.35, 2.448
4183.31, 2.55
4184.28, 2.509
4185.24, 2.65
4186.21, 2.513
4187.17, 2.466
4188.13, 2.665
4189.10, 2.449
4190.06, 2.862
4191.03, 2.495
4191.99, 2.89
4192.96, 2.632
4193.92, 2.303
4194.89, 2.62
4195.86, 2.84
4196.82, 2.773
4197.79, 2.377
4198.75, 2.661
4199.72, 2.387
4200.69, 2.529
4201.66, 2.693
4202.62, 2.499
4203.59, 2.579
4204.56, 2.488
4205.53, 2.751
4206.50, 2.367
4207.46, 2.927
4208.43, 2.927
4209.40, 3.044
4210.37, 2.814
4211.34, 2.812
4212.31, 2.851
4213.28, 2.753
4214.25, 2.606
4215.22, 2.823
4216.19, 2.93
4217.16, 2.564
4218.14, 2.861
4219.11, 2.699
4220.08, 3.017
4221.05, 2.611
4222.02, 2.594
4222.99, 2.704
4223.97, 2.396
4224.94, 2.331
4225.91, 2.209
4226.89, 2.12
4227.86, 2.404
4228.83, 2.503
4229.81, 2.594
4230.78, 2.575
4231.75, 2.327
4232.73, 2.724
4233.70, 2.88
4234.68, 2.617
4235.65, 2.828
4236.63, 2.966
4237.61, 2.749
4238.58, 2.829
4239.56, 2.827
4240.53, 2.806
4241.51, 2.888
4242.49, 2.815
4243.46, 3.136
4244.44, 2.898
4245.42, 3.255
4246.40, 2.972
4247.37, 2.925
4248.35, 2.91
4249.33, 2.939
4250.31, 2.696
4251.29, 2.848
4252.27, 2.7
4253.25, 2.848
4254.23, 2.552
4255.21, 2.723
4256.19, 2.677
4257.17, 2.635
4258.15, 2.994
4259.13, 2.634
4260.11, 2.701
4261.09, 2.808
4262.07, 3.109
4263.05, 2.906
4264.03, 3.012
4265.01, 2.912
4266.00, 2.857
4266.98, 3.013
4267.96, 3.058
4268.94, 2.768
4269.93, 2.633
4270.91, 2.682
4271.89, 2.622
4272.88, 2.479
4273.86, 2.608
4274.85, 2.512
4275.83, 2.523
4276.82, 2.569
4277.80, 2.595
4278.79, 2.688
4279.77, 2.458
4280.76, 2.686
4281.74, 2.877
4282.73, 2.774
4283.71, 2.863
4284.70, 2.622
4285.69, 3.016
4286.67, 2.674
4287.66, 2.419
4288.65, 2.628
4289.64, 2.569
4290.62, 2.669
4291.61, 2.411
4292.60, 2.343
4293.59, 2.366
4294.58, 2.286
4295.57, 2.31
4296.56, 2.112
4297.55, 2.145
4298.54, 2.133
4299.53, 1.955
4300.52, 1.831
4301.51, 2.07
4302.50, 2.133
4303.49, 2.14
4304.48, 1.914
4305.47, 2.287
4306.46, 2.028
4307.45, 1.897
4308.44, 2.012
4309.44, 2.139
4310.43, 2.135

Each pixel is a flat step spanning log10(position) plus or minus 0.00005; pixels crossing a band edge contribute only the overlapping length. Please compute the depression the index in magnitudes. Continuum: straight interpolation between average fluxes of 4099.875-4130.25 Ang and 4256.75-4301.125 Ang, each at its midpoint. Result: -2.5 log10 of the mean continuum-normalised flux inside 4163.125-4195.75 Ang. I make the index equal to 0.02 mag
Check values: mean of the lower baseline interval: 2.53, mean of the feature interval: 2.51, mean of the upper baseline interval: 2.61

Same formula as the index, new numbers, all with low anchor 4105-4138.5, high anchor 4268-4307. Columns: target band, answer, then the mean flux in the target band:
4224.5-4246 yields -0.09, 2.7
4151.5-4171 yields 0.01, 2.5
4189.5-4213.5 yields -0.07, 2.67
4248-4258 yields -0.12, 2.76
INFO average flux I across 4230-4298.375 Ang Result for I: 2.71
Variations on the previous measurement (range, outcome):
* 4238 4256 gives 2.86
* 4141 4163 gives 2.45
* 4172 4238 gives 2.6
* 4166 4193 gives 2.5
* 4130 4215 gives 2.53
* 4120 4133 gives 2.53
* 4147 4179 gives 2.46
